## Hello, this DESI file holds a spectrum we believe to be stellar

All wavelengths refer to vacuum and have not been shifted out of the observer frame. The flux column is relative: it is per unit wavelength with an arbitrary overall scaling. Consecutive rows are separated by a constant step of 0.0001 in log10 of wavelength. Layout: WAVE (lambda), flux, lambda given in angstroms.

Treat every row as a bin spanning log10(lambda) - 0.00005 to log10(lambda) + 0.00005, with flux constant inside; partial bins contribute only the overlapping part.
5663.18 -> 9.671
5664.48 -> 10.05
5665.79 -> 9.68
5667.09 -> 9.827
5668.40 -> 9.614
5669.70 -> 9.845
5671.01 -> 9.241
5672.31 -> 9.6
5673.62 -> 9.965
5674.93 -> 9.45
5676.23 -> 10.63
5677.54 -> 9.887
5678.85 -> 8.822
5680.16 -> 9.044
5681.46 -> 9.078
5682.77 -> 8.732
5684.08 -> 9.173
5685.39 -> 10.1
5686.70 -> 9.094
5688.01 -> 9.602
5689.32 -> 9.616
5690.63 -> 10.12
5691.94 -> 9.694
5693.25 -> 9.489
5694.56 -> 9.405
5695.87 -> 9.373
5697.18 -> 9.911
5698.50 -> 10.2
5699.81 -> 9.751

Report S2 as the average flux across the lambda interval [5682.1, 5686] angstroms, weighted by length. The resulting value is 9.32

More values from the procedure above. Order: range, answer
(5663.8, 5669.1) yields 9.8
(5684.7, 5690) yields 9.6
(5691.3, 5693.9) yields 9.59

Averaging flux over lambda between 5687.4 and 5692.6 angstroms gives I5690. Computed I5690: 9.76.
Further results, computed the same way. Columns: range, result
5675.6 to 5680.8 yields 9.58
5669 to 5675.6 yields 9.63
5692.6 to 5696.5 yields 9.43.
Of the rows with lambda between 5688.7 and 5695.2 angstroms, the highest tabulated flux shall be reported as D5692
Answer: 10.12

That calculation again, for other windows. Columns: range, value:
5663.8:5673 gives 10.05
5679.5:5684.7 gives 9.173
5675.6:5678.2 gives 10.63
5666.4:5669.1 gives 9.827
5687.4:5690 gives 9.616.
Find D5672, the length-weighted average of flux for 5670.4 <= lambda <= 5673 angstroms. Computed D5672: 9.44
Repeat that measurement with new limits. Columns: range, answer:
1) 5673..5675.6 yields 9.73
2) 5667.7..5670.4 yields 9.71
